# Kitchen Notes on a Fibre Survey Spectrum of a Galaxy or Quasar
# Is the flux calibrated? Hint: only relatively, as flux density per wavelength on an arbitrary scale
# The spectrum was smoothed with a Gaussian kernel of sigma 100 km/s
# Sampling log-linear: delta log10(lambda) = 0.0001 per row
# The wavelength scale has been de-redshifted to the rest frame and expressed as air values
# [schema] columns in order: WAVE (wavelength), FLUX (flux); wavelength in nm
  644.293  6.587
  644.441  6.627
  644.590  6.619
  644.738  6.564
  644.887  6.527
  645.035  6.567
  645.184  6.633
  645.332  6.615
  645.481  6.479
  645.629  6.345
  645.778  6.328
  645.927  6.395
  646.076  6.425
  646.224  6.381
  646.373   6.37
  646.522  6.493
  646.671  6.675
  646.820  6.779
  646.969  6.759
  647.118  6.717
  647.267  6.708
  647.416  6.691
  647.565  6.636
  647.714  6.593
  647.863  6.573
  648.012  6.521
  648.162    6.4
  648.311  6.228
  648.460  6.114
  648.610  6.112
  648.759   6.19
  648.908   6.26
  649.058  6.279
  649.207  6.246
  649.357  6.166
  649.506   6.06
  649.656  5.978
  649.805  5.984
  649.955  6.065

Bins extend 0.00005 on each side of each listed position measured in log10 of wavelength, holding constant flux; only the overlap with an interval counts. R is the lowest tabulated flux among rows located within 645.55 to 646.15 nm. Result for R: 6.328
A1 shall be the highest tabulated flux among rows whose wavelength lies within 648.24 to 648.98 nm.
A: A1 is 6.26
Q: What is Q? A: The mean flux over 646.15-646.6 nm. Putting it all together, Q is 6.42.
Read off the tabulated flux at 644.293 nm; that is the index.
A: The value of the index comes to 6.587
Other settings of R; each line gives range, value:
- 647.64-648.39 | 6.228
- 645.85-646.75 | 6.37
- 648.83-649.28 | 6.246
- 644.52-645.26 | 6.527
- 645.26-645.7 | 6.345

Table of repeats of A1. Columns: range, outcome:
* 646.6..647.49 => 6.779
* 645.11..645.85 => 6.633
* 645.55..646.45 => 6.425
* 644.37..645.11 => 6.627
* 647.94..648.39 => 6.521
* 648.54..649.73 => 6.279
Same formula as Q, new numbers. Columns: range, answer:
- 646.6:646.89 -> 6.72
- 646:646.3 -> 6.41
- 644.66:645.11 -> 6.55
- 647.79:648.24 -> 6.49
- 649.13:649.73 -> 6.11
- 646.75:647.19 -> 6.75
